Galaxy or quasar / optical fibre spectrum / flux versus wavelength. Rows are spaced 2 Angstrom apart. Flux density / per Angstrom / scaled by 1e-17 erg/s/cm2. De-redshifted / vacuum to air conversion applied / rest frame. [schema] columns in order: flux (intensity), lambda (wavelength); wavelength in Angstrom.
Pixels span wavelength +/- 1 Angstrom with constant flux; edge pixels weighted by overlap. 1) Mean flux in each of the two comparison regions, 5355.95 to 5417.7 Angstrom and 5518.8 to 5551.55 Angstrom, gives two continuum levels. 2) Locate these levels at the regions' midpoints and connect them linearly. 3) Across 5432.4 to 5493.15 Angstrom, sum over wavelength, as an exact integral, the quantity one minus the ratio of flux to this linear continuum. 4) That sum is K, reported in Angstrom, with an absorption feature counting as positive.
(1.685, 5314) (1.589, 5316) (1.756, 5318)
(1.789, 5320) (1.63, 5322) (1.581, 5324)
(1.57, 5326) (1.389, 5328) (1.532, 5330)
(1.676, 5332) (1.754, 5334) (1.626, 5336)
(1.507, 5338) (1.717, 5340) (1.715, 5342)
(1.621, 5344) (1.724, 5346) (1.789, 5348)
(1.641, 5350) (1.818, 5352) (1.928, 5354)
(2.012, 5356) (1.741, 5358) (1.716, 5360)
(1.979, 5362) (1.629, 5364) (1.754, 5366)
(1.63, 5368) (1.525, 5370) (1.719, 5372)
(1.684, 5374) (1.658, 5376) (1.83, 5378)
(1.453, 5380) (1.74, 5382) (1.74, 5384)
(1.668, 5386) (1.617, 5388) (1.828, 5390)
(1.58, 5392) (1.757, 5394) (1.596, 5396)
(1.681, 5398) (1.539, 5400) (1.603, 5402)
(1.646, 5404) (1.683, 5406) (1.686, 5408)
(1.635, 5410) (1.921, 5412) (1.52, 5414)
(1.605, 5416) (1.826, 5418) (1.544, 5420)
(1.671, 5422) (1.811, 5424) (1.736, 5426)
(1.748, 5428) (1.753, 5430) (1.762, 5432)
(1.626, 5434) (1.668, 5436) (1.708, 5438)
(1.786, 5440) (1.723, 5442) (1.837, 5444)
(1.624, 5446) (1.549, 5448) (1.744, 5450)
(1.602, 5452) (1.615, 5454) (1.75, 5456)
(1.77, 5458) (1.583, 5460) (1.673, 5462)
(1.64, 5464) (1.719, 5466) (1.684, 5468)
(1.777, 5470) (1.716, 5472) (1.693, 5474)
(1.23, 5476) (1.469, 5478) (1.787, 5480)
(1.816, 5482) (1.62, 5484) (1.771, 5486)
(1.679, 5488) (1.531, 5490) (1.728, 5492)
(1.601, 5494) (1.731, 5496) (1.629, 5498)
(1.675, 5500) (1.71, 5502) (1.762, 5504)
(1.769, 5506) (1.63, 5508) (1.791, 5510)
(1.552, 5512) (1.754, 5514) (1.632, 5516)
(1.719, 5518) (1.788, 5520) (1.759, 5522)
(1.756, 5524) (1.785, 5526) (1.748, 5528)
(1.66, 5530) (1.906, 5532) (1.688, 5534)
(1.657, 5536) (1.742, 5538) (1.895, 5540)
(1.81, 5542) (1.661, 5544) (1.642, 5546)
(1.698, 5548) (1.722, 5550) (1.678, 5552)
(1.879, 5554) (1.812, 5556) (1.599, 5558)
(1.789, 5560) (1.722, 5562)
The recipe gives 1.6 Angstrom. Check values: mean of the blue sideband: 1.69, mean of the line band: 1.67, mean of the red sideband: 1.74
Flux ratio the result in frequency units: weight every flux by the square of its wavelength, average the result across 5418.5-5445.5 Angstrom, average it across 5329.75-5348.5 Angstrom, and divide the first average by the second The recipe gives 1.1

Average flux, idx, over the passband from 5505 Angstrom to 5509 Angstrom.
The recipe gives 1.7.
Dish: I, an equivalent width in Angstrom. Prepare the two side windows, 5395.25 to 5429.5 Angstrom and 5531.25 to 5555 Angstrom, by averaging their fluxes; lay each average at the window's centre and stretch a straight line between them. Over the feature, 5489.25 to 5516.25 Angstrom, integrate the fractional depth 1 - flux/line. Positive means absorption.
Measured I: 0.7 Angstrom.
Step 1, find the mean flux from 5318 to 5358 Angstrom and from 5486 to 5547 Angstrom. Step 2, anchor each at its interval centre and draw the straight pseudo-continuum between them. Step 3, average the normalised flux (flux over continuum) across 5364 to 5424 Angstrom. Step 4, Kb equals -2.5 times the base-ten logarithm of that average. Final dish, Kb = 0.02 mag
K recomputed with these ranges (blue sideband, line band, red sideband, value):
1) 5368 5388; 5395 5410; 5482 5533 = 0.4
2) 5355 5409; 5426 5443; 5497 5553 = -0.2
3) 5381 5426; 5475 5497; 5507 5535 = 1.0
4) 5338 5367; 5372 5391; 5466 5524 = 0.6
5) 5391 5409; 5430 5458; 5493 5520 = -0.6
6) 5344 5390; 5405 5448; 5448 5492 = -0.4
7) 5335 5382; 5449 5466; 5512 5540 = 0.5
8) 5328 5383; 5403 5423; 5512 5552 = 0.4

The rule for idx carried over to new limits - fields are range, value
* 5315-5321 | 1.71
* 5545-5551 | 1.69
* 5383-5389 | 1.68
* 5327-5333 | 1.53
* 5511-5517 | 1.65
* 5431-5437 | 1.69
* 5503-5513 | 1.7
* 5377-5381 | 1.64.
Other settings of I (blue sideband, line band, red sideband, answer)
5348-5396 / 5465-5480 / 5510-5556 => 0.9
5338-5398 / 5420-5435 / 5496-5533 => 0.0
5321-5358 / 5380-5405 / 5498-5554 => 0.5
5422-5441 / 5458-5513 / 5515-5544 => 2.3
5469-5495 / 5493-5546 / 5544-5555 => -1.1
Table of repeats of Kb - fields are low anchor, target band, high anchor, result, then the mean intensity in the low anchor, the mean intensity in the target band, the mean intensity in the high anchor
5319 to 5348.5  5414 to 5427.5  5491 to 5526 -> -0.01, 1.64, 1.69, 1.71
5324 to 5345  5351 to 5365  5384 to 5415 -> -0.13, 1.61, 1.83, 1.67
